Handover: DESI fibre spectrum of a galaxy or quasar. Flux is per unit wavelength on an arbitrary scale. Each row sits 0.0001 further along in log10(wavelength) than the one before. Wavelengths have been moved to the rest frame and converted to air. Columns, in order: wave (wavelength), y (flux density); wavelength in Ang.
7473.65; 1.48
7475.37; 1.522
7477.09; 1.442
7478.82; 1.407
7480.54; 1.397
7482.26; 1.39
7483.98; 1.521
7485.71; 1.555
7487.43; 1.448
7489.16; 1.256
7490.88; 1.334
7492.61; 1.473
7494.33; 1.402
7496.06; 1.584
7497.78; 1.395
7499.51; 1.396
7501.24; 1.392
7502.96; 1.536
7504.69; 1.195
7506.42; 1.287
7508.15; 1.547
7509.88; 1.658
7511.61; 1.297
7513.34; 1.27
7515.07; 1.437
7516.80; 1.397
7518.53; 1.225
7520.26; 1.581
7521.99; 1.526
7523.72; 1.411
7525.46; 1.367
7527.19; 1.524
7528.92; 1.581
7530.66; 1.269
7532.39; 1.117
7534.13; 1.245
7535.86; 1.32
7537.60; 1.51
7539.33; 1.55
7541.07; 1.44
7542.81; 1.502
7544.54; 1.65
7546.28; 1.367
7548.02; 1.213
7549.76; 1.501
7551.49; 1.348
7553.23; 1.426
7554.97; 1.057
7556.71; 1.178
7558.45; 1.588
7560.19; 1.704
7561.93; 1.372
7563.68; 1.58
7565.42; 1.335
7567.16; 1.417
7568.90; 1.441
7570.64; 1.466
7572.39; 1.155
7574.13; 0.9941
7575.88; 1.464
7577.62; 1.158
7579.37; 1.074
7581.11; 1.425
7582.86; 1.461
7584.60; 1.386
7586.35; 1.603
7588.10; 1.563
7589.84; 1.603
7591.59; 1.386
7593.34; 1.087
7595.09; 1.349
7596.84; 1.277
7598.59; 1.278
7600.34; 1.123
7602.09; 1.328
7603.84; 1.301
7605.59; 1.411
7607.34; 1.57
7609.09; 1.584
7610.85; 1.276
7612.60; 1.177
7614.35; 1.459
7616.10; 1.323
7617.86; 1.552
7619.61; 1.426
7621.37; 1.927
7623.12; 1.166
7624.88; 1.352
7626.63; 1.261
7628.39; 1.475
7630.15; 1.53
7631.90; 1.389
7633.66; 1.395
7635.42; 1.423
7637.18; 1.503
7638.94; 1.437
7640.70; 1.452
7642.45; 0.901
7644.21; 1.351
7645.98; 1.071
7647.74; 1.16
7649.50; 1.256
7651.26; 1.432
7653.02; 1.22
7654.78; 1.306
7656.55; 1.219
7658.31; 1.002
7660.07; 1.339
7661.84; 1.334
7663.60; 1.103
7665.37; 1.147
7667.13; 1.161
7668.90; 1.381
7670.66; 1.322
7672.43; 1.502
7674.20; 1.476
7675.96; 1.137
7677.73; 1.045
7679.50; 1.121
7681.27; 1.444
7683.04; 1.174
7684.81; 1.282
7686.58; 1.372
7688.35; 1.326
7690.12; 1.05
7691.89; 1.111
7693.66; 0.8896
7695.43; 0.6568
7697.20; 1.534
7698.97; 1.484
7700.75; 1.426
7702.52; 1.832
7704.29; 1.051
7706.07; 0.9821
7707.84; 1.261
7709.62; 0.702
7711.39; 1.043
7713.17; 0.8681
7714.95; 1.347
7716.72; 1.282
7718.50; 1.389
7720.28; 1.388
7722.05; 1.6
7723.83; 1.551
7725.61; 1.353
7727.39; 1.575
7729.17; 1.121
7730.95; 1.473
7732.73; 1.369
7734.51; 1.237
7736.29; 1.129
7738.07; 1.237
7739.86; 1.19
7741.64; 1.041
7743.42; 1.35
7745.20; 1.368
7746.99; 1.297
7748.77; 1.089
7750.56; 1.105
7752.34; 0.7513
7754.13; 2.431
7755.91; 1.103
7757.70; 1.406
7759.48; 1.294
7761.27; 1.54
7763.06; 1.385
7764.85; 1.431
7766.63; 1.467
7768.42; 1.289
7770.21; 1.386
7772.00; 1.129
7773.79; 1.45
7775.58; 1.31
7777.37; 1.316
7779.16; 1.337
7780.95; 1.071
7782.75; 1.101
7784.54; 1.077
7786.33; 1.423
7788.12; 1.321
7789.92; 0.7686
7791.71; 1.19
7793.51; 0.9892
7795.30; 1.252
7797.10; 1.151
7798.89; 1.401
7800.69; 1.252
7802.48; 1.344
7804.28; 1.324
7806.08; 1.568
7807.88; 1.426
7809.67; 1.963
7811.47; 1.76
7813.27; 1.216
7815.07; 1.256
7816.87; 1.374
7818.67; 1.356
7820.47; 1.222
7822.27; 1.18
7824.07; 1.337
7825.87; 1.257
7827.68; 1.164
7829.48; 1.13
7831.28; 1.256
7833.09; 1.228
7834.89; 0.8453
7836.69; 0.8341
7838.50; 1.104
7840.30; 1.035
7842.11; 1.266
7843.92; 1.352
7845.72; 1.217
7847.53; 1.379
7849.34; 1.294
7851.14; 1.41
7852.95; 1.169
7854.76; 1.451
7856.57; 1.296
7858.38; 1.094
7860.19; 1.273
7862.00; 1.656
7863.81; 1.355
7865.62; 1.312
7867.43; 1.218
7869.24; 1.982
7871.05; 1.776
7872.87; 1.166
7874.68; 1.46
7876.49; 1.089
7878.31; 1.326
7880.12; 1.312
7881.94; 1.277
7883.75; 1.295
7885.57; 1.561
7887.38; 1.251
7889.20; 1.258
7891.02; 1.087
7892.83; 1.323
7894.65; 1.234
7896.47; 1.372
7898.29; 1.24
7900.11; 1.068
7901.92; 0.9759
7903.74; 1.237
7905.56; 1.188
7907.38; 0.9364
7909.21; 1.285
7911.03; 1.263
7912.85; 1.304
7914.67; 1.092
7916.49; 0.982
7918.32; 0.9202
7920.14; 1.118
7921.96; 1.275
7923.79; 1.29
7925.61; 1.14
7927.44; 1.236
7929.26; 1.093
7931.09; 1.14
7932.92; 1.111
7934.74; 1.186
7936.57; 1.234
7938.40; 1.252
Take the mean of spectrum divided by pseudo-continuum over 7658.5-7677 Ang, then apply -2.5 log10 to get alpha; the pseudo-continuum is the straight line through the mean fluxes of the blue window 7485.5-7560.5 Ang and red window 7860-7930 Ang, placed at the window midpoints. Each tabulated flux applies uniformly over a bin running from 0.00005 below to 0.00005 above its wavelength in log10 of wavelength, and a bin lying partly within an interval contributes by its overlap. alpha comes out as 0.06 mag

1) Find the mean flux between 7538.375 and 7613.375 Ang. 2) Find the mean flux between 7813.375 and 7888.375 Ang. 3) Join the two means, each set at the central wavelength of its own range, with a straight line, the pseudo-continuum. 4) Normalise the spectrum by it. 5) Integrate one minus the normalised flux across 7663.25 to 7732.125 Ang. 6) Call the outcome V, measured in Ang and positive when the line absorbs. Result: 4.10 Ang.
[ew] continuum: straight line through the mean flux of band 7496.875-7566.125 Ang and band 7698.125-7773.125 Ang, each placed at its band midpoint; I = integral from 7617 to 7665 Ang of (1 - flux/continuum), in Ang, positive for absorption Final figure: 0.8 Ang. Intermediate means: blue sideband 1.41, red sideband 1.3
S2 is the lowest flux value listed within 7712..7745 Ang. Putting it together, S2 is 0.8681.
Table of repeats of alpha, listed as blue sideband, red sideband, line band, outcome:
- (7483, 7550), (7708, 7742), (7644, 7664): 0.07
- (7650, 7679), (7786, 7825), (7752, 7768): -0.11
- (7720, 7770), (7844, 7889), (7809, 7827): -0.02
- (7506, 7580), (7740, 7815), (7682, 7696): 0.19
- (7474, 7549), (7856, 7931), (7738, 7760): 0.03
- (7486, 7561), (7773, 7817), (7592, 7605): 0.10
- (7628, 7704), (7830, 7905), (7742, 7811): -0.03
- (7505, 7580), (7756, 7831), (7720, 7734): -0.08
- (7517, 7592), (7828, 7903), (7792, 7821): -0.06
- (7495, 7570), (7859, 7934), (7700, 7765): 0.02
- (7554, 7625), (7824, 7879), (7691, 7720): 0.13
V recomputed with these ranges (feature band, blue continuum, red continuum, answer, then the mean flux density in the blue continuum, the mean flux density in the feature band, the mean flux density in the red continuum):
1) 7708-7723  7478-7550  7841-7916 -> 1.6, 1.42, 1.21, 1.29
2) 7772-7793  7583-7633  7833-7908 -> 1.7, 1.4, 1.21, 1.27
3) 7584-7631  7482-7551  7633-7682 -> -2.7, 1.42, 1.4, 1.27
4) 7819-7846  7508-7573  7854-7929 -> 2.6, 1.41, 1.16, 1.27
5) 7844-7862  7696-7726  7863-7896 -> 0.4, 1.29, 1.31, 1.35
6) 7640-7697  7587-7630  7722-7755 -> 6.1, 1.39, 1.21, 1.32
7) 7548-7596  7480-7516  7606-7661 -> 0.4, 1.42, 1.37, 1.35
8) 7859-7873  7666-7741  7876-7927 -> -3.0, 1.26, 1.48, 1.2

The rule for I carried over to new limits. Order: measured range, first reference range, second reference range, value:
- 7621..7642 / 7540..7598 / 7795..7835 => -0.81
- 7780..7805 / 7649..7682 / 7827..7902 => 1.57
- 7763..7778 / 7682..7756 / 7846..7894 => -0.71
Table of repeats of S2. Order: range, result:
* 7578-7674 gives 0.901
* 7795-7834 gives 1.13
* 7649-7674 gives 1.002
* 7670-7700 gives 0.6568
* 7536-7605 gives 0.9941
